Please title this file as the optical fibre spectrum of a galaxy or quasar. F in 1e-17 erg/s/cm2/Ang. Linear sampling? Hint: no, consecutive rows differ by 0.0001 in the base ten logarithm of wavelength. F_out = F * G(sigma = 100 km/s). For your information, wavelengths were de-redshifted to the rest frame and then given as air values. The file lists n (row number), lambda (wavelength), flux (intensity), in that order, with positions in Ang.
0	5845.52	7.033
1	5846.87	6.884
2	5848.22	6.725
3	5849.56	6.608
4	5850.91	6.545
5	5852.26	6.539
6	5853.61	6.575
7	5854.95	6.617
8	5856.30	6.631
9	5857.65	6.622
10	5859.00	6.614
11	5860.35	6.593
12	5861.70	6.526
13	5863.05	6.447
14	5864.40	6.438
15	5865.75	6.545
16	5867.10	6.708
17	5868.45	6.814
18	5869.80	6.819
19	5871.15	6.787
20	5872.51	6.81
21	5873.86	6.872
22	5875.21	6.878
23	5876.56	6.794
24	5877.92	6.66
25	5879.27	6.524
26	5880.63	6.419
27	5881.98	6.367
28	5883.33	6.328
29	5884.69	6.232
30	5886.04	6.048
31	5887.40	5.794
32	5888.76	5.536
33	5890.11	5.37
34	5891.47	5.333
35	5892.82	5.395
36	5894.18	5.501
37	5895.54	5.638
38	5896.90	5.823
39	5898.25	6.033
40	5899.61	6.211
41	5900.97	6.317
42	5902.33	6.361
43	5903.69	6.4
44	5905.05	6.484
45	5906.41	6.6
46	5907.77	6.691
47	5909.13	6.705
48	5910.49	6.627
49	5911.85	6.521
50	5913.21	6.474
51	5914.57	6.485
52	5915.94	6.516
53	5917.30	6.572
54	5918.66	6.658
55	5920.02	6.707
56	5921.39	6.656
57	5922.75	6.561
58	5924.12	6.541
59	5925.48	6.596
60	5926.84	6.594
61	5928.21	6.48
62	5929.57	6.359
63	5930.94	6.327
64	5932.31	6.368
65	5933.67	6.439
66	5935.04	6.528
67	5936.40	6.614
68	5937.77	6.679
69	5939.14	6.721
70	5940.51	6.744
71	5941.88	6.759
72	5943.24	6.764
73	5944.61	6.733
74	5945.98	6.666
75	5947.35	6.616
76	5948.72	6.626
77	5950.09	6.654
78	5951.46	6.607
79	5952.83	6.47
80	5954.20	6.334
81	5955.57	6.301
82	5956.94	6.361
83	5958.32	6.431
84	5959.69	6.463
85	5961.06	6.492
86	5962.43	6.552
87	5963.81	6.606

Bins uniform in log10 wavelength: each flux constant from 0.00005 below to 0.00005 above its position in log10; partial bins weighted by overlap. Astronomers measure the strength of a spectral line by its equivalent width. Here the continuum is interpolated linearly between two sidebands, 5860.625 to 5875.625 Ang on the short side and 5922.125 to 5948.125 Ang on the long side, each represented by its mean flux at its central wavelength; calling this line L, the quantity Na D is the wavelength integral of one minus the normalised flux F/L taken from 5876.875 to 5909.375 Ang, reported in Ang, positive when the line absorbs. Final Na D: 2.6 Ang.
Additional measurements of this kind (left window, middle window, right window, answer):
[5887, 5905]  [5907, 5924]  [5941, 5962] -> -1.39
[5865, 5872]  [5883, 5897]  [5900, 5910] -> 1.88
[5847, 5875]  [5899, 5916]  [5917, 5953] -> 0.32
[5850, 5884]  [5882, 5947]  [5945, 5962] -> 2.01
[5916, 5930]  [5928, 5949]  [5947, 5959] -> -0.20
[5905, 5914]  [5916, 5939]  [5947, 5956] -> 0.06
